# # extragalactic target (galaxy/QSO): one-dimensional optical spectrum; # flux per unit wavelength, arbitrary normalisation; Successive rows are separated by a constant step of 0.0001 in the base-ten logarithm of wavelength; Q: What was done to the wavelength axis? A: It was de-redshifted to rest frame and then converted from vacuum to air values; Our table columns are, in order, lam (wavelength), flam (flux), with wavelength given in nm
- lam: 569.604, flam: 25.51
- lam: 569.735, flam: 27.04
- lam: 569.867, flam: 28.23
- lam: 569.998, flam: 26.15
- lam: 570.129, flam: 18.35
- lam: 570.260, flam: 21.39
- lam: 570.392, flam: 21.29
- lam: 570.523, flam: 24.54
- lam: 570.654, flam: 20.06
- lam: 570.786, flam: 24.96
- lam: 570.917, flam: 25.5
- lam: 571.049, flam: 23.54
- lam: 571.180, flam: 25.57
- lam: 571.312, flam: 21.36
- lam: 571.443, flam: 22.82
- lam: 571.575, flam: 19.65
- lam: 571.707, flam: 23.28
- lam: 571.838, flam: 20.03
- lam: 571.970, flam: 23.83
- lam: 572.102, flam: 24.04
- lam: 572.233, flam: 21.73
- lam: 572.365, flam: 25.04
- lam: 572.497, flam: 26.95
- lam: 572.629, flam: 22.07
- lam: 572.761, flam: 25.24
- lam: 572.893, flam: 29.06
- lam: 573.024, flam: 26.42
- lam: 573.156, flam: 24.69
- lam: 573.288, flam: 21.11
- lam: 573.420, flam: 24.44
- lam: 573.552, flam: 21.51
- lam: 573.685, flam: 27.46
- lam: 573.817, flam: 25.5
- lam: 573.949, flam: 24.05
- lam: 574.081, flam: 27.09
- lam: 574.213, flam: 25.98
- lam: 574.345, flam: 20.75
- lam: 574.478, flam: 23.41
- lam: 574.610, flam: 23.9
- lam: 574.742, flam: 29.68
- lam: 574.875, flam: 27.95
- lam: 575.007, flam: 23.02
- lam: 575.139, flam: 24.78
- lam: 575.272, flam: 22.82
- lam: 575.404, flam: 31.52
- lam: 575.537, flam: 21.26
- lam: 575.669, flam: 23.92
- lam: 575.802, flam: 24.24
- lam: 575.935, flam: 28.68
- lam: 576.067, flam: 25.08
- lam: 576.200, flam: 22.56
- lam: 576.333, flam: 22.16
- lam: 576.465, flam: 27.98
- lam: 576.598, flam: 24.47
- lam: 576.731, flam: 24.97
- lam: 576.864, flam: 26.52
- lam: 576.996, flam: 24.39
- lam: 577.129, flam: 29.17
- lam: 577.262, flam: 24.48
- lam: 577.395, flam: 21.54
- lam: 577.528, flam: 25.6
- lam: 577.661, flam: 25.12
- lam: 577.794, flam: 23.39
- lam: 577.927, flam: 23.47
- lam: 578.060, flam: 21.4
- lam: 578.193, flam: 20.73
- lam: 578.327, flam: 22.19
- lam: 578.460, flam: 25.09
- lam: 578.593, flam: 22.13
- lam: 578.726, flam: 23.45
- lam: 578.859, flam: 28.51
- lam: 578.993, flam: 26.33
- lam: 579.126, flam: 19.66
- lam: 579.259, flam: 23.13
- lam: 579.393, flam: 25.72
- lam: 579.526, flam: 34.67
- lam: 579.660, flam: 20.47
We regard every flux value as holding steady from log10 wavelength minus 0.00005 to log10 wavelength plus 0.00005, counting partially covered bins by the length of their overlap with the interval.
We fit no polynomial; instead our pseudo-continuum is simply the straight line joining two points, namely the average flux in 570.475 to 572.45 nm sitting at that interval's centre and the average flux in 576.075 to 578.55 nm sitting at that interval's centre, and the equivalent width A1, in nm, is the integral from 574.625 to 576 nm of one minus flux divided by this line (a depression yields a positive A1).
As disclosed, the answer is -0.11 nm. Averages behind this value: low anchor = 23.1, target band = 25.7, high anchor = 24.2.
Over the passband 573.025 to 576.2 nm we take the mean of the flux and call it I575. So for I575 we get 24.9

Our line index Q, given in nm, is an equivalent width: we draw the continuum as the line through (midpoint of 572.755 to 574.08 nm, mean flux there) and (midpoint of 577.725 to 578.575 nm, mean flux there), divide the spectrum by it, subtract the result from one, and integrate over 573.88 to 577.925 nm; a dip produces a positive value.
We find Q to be -0.20 nm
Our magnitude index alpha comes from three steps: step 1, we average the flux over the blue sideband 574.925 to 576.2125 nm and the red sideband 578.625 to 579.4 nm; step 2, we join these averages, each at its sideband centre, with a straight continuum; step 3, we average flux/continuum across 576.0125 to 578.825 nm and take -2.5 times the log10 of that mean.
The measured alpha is 0.02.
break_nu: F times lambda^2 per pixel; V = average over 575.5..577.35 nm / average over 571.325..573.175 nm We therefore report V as 1.06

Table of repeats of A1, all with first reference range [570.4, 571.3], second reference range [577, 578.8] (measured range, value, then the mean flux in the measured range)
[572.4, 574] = -0.08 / 24.9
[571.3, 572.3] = 0.07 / 22.1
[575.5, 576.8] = -0.05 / 24.6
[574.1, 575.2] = -0.06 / 25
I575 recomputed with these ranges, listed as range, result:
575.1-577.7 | 25.1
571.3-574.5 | 24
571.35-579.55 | 24.5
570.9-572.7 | 23.2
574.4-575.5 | 25.7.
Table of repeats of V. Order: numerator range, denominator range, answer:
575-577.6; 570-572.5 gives 1.12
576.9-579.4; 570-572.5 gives 1.08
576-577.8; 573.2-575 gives 1.01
